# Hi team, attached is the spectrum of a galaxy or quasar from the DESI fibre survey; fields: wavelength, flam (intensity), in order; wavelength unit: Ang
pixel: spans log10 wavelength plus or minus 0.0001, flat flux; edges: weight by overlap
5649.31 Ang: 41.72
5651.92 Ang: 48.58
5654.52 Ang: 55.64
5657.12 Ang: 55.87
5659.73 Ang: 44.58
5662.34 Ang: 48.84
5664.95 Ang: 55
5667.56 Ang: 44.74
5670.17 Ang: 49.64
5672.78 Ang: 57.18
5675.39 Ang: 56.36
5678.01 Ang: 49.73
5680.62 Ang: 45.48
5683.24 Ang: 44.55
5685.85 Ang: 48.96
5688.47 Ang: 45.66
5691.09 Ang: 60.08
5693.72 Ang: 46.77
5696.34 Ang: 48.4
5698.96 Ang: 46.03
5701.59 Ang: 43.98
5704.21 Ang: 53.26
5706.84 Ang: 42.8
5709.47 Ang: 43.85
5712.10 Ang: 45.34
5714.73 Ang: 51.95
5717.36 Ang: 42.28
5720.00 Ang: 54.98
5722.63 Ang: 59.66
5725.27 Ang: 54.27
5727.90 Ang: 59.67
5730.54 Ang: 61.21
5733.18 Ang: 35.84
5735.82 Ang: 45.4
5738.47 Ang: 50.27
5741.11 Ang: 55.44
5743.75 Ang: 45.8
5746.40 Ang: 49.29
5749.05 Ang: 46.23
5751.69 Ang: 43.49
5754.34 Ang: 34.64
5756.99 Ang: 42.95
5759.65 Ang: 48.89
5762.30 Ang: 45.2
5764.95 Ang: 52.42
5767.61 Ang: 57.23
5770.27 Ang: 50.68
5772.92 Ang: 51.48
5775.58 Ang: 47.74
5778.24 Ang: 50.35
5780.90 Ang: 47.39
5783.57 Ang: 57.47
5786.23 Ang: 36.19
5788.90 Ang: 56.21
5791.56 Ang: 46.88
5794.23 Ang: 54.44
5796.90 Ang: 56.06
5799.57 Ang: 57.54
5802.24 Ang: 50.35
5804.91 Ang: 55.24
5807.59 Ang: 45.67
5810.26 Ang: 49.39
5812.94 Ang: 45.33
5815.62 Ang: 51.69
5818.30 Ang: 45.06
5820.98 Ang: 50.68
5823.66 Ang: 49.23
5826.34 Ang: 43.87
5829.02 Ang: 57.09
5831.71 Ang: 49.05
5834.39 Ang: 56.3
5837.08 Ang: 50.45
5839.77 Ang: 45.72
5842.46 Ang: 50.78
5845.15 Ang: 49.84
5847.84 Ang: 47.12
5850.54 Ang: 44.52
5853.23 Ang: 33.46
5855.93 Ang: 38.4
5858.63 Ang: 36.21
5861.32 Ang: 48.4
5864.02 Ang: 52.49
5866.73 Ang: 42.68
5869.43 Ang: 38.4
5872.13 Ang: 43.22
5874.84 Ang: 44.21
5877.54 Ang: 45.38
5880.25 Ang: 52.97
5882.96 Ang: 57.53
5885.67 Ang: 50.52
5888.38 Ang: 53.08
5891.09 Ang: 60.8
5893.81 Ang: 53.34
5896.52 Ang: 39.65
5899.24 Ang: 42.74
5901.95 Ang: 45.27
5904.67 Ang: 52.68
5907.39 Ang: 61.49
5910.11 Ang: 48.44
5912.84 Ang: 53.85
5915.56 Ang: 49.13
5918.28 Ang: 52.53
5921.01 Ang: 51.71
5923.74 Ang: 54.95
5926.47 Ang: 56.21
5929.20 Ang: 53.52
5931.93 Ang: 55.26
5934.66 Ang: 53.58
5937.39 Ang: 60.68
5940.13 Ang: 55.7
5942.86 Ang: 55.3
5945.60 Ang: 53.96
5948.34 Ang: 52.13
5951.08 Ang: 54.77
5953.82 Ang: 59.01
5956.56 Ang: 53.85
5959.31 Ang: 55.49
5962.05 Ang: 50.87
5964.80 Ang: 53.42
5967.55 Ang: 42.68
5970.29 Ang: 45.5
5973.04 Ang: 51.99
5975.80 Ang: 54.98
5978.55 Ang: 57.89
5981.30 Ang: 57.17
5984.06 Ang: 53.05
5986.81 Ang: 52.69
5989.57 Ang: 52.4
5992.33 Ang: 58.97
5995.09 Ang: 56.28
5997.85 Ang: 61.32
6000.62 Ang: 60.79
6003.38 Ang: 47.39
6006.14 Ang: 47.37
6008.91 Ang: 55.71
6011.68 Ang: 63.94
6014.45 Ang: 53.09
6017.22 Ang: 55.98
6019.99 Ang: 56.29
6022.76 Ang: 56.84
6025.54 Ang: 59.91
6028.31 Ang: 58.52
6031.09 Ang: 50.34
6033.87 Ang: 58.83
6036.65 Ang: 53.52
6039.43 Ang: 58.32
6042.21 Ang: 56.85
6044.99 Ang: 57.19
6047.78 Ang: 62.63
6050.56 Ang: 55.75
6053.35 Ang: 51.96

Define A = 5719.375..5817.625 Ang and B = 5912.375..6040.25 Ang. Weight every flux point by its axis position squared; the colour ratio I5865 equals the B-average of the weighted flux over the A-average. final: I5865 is 1.2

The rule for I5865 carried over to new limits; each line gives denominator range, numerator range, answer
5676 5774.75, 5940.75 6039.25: 1.23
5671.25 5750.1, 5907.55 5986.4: 1.17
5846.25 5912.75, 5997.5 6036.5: 1.24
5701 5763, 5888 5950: 1.17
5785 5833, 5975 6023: 1.19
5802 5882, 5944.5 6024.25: 1.21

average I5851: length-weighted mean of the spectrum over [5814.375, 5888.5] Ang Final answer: 47.3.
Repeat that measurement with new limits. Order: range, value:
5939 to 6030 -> 54.7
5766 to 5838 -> 50.7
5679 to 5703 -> 47.8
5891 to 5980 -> 52.7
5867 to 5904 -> 48.2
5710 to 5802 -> 49.8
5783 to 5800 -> 51.6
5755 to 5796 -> 49.5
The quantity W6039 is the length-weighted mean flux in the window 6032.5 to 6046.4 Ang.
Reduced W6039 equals 56.9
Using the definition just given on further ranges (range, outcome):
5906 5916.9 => 53.2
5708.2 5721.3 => 47.7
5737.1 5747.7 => 50.2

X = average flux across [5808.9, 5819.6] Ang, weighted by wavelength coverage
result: 47.9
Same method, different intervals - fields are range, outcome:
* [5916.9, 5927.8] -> 53.8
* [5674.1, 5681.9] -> 50.5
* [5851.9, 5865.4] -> 41.8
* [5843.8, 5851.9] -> 47.1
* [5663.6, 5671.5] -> 49.8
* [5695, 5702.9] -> 46.2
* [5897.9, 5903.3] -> 44.1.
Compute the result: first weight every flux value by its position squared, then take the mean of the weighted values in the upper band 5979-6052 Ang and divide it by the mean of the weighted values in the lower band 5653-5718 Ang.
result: 1.28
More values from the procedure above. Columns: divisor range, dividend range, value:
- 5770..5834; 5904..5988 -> 1.12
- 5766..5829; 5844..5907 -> 0.96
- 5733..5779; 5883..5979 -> 1.18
